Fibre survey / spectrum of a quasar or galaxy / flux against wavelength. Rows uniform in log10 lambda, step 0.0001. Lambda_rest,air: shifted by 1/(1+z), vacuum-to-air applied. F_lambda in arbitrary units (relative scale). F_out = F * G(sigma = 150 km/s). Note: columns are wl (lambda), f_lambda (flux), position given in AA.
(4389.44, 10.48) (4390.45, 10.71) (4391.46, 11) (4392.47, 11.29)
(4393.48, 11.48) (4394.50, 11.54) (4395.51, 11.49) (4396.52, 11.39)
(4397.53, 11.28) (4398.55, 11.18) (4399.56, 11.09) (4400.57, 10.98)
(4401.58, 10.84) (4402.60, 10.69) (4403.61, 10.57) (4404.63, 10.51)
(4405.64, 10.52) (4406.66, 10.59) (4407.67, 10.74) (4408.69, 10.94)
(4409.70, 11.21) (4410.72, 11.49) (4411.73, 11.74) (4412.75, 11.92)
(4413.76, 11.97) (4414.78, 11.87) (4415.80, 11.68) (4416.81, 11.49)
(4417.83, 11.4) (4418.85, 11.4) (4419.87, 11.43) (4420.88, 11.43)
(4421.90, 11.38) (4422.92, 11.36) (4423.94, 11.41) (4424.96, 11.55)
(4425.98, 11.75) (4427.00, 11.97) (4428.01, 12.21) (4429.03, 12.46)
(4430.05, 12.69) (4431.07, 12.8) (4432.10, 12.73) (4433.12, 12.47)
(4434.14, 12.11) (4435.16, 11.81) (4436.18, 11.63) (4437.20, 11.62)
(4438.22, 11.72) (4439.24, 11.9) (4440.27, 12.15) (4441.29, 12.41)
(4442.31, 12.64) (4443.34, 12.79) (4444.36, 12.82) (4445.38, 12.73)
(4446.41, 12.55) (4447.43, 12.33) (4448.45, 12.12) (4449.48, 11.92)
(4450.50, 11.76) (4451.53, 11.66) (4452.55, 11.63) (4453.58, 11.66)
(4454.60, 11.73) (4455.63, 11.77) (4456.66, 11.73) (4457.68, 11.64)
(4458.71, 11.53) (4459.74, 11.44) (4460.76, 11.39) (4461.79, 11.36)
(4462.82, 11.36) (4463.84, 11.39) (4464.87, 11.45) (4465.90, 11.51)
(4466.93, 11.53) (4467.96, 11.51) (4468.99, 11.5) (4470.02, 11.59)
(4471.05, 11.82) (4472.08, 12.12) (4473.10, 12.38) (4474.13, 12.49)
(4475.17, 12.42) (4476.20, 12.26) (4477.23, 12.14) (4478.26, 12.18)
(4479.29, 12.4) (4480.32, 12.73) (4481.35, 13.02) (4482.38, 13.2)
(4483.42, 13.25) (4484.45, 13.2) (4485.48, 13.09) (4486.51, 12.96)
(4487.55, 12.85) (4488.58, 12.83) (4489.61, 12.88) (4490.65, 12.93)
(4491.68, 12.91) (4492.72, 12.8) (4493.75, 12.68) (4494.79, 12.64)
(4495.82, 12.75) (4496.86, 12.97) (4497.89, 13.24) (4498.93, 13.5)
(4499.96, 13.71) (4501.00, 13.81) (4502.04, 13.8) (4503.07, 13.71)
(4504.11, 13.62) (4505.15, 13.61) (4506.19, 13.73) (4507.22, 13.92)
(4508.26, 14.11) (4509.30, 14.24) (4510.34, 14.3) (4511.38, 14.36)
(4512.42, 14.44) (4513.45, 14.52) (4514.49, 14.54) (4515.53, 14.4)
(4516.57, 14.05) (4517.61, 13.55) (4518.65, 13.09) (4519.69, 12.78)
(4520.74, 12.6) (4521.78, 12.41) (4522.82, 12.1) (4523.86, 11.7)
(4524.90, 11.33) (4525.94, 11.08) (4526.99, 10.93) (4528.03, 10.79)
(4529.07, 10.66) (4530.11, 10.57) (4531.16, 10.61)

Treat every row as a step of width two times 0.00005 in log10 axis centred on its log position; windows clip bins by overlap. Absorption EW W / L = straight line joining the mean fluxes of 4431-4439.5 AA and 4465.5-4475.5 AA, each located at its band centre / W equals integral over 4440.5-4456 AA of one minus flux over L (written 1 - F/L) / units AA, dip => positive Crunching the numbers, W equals -0.2 AA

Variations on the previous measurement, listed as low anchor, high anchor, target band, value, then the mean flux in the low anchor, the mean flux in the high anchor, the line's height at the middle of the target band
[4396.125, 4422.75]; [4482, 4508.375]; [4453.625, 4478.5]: 1.6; 11.2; 13.2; 12.6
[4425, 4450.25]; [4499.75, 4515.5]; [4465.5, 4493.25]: 1.8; 12.2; 14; 13.3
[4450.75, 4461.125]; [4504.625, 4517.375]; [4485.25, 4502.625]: 0.4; 11.6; 14.2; 13.4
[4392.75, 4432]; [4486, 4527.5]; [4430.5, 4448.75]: -0.5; 11.4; 13.2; 12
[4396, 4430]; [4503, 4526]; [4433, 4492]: 1.1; 11.4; 13.4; 12.4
